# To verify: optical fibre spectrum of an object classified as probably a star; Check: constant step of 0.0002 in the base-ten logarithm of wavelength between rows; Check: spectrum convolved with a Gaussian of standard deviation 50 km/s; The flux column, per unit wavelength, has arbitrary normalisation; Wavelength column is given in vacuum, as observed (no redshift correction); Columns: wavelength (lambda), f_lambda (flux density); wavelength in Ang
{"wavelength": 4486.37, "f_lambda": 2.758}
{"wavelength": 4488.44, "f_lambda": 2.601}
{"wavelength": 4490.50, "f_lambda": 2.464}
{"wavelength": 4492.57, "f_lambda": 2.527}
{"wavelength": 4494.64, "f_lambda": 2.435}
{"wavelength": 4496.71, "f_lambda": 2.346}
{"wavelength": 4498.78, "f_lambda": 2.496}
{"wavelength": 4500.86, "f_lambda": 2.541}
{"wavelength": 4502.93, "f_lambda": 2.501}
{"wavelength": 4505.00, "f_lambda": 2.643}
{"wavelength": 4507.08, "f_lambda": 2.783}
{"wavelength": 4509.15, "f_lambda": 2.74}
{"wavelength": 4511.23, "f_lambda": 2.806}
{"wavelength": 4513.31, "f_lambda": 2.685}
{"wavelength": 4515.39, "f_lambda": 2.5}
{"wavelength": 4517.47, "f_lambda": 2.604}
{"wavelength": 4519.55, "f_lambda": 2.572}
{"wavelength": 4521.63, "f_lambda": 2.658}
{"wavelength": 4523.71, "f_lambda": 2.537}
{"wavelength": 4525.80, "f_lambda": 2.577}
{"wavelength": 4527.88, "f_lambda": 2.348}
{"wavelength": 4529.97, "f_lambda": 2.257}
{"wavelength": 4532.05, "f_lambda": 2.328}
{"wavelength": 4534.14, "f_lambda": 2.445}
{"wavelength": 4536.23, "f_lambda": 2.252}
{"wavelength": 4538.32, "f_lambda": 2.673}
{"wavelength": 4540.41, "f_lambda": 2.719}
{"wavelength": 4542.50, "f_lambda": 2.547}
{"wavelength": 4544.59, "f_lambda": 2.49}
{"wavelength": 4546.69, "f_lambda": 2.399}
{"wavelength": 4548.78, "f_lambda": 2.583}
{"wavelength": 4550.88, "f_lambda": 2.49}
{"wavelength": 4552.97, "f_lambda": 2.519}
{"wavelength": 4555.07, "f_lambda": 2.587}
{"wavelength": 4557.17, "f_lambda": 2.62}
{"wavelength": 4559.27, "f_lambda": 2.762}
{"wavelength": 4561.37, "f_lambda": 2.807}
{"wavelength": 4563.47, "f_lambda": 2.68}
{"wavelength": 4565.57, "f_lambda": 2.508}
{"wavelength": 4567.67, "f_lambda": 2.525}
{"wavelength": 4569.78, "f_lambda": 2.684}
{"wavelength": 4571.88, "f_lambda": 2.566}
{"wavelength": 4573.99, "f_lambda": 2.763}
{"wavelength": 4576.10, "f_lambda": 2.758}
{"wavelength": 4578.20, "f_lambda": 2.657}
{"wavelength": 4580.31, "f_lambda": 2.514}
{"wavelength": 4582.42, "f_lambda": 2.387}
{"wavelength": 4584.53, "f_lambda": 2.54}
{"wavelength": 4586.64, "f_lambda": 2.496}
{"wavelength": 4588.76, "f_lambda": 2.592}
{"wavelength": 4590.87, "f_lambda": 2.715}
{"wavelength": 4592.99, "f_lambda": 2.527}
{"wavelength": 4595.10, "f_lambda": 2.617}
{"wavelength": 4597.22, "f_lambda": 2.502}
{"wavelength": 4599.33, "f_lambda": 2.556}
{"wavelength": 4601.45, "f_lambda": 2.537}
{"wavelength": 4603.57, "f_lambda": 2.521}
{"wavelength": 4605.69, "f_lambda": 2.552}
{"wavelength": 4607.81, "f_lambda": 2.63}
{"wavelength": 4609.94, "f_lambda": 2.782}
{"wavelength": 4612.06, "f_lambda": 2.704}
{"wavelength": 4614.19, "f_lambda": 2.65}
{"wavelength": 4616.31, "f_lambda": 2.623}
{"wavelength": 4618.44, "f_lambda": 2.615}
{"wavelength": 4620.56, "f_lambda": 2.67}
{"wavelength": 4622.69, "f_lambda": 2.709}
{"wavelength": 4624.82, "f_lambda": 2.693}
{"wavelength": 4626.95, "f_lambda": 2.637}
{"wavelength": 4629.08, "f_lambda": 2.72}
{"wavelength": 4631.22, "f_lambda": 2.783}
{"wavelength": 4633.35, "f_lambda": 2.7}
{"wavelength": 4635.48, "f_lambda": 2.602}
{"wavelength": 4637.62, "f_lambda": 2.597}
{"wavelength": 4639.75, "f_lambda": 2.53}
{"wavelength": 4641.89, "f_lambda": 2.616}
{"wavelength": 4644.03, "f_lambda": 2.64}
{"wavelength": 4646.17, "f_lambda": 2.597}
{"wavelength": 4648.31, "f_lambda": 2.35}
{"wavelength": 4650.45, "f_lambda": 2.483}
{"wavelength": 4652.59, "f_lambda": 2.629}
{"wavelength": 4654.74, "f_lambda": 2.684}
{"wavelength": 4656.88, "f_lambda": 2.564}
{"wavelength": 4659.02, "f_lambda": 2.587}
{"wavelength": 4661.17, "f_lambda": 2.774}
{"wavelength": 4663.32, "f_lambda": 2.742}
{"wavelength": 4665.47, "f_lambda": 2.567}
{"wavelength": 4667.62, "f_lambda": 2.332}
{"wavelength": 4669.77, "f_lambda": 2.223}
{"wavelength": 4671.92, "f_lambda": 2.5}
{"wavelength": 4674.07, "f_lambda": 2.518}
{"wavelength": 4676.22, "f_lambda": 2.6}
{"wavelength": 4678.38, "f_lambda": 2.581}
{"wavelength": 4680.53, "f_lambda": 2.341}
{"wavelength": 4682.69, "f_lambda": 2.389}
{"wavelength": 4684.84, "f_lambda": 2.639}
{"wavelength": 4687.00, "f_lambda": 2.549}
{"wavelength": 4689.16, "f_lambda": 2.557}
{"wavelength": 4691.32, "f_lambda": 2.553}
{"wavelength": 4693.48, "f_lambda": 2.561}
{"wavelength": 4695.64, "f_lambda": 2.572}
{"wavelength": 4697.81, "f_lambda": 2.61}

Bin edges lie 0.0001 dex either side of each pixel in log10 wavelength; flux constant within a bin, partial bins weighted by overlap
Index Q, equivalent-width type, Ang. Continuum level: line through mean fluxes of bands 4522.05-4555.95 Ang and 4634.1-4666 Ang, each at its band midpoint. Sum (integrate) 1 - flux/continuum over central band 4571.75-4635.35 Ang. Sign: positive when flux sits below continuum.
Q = -1.80 Ang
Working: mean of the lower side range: 2.49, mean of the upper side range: 2.6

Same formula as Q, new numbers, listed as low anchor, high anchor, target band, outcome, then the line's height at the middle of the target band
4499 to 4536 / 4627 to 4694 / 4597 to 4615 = -0.3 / 2.56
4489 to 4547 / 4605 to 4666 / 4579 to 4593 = 0.3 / 2.59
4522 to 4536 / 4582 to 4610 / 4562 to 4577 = -0.8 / 2.51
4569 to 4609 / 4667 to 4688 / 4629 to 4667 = -1.6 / 2.51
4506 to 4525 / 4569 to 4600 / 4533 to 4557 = 1.0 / 2.63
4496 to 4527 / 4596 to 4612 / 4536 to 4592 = 0.1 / 2.6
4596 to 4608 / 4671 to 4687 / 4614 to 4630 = -0.8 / 2.54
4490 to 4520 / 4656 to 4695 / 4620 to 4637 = -1.0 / 2.55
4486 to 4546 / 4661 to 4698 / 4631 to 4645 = -0.6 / 2.53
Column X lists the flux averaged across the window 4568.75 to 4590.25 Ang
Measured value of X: 2.6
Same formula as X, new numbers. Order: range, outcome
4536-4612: 2.59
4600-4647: 2.64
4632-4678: 2.57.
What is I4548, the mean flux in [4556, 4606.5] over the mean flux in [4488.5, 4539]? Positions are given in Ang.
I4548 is 1.0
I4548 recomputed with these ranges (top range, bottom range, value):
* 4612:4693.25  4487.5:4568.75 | 1.01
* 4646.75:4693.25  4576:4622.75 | 0.98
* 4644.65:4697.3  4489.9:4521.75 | 0.98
